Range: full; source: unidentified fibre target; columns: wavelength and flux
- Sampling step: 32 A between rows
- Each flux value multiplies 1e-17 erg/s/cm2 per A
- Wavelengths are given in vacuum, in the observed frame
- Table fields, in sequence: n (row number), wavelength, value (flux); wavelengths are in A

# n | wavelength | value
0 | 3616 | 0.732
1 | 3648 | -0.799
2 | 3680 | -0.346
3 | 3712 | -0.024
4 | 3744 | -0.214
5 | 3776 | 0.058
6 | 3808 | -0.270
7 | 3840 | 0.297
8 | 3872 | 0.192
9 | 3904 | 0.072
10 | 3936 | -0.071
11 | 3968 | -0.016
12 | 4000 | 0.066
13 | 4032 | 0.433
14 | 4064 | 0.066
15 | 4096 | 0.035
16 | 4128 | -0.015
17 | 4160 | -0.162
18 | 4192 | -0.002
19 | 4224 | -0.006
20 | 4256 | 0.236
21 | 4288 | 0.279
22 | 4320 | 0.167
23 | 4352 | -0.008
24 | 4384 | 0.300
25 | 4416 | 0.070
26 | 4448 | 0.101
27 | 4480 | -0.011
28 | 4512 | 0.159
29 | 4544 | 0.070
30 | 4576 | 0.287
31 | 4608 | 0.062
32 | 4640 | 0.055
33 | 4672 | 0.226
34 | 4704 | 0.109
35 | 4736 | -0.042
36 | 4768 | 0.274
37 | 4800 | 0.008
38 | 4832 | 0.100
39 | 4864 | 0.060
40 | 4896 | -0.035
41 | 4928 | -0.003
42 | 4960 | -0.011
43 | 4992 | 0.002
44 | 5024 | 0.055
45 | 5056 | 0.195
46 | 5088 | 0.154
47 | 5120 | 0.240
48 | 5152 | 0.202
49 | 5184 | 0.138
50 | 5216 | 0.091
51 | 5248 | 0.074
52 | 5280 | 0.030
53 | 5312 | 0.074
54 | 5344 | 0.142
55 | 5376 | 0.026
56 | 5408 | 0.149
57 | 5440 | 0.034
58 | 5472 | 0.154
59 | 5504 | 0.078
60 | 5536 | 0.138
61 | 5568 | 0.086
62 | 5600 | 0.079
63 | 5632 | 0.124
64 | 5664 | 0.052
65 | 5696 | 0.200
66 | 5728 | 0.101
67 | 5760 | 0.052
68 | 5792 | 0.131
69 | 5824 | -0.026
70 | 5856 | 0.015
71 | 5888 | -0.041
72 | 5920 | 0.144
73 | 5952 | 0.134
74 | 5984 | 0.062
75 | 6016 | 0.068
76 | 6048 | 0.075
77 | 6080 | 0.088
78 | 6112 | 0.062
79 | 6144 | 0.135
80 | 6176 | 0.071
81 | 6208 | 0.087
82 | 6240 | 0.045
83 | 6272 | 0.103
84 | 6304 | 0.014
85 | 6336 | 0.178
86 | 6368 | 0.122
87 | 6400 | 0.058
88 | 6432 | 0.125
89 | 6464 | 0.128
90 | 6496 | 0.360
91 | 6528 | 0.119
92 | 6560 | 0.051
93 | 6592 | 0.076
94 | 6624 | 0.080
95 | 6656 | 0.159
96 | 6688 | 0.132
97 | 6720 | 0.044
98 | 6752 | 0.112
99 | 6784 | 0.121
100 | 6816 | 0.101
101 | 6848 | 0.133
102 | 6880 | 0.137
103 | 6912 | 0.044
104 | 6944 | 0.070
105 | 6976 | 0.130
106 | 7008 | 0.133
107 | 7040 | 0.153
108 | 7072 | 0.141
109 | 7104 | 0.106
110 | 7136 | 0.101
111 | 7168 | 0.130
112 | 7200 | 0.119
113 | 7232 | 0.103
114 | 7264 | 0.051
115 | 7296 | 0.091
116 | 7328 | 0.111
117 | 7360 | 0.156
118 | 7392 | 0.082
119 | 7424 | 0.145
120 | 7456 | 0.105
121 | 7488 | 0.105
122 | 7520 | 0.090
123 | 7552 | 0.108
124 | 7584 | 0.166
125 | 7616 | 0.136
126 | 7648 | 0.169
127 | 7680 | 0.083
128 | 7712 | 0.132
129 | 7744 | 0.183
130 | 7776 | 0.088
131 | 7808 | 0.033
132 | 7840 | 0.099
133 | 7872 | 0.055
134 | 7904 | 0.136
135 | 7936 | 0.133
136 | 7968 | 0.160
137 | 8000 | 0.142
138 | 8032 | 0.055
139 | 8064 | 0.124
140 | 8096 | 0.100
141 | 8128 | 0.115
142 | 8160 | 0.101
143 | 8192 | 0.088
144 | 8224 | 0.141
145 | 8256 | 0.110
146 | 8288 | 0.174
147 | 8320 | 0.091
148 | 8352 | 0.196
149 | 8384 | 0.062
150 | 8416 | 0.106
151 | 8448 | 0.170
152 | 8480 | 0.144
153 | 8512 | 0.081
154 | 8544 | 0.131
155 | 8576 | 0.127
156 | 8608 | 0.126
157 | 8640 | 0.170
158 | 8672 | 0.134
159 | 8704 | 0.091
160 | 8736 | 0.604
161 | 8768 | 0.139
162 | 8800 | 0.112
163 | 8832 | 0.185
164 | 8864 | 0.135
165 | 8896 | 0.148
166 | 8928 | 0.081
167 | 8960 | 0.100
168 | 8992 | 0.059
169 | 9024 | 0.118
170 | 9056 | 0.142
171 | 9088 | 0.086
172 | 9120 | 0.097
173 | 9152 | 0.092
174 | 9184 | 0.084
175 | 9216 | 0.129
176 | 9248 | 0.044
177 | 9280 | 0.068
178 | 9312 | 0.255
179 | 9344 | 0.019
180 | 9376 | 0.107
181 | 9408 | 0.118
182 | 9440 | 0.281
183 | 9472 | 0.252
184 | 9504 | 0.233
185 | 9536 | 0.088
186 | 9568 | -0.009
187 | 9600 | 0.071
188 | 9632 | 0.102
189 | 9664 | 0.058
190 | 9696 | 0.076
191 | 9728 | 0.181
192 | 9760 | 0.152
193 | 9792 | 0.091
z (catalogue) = 0.74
